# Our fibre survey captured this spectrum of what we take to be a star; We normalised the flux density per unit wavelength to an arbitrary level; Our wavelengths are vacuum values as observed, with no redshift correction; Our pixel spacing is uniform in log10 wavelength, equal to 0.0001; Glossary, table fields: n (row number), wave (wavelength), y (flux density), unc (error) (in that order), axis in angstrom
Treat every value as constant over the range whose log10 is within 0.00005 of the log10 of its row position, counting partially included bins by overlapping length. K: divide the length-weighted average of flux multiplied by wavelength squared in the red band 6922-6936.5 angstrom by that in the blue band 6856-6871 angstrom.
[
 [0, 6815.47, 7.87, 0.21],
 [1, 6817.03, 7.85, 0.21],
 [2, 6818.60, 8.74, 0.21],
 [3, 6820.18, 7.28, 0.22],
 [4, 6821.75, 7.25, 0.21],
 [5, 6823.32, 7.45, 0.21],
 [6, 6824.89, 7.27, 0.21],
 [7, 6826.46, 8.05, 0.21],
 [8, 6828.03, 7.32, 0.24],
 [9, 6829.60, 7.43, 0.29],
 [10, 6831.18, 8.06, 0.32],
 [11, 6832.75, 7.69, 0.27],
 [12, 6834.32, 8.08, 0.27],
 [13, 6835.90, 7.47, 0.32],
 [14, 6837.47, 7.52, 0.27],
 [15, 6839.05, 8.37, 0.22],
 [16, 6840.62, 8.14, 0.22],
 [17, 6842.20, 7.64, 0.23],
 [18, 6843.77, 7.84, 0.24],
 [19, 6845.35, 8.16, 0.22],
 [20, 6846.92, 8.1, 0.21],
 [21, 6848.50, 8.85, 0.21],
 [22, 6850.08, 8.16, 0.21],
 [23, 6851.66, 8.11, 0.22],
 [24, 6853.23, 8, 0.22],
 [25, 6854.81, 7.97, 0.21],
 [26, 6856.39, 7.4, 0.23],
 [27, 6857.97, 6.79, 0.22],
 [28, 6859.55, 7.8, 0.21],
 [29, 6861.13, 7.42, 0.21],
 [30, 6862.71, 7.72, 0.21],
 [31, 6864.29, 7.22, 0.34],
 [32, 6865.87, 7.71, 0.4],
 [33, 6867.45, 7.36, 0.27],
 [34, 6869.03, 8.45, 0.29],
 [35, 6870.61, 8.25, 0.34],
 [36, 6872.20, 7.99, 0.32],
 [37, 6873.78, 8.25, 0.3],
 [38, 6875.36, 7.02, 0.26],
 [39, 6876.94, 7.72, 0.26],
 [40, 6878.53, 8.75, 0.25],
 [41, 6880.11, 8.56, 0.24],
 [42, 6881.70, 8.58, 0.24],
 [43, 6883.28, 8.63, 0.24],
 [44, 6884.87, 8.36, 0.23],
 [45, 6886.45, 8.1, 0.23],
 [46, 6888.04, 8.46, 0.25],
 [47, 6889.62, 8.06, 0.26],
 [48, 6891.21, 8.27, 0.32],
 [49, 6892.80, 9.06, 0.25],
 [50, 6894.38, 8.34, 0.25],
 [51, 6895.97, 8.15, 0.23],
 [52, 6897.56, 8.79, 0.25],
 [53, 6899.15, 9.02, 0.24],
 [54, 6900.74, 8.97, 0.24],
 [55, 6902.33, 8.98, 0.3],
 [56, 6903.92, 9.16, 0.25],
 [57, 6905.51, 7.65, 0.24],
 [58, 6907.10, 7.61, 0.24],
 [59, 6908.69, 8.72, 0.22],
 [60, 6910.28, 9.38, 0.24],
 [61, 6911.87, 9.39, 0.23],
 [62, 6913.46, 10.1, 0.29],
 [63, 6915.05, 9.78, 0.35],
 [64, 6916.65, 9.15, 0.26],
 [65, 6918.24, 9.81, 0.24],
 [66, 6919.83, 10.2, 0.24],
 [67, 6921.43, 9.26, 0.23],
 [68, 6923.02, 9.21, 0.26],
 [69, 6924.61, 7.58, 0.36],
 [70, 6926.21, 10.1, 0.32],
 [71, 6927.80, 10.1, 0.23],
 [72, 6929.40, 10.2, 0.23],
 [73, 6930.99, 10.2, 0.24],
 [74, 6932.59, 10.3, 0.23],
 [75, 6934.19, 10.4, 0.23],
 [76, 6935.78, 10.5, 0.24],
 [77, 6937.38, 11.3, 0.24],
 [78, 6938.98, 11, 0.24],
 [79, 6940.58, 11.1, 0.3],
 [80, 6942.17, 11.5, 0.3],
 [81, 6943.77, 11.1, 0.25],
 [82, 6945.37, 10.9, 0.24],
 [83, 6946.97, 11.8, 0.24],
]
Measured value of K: 1.32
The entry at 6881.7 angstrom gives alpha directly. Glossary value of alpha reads 8.58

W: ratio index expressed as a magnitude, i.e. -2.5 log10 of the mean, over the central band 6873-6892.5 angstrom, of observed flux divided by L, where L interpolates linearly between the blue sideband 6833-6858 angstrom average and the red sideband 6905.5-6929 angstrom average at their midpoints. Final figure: 0.049 mag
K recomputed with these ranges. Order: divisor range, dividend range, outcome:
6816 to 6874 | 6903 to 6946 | 1.29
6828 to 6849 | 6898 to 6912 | 1.13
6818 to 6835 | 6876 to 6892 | 1.10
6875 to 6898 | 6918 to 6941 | 1.22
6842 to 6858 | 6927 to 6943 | 1.37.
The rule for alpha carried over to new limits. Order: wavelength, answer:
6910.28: 9.38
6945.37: 10.9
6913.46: 10.1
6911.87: 9.39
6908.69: 8.72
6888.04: 8.46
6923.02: 9.21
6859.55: 7.8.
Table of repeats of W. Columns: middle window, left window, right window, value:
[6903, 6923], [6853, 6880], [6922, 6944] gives 0.04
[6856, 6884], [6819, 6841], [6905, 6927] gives 0.07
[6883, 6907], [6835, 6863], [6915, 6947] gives 0.08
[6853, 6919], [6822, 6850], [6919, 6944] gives 0.09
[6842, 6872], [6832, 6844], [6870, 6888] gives 0.02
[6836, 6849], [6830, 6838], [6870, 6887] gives -0.03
